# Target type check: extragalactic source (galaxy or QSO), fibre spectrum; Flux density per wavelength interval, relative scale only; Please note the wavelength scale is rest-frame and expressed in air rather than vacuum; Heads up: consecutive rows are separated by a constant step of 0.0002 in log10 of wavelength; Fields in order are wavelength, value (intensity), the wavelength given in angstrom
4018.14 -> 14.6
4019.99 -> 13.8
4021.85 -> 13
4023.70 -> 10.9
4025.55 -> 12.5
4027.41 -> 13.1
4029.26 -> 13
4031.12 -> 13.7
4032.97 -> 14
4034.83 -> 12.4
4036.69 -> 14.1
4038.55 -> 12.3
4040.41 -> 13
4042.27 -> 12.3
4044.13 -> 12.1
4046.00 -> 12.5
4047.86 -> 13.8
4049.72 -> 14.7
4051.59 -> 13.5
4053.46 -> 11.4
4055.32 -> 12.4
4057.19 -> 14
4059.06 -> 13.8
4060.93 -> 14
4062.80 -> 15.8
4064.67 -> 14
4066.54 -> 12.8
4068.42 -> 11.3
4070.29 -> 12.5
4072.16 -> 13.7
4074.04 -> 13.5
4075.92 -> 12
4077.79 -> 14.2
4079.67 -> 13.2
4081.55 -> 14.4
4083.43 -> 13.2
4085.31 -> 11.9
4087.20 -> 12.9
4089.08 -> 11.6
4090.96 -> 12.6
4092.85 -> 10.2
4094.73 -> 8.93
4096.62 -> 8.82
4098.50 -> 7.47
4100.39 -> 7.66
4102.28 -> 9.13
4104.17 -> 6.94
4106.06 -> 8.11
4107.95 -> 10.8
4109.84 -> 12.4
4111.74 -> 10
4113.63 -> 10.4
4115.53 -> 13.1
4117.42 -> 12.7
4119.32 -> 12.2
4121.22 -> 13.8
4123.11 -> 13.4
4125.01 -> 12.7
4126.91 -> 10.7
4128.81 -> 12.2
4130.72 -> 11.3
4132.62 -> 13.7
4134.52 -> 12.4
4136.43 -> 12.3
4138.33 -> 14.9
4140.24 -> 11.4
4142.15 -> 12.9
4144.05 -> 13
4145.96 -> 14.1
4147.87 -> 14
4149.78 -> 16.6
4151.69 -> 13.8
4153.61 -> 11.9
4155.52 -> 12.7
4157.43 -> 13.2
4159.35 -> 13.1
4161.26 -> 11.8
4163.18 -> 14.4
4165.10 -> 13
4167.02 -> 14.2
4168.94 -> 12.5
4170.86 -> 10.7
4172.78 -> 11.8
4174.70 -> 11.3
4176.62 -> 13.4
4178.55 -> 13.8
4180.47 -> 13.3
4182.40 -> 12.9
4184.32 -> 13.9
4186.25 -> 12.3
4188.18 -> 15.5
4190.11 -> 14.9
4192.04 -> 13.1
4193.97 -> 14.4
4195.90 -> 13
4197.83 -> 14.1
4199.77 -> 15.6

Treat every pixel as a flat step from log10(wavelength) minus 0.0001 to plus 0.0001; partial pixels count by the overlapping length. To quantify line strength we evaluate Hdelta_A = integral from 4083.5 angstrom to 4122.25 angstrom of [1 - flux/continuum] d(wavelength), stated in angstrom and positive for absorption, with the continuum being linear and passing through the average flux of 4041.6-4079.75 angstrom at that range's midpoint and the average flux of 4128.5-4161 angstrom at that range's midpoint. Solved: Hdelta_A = 7.44 angstrom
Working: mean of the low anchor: 13.2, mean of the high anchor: 13.1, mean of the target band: 10.6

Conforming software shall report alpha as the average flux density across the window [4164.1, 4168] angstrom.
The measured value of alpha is 13.6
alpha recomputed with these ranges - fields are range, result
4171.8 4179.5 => 12.6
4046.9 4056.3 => 13.2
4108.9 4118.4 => 11.7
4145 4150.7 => 14.9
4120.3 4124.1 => 13.6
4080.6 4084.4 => 13.8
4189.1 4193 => 14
